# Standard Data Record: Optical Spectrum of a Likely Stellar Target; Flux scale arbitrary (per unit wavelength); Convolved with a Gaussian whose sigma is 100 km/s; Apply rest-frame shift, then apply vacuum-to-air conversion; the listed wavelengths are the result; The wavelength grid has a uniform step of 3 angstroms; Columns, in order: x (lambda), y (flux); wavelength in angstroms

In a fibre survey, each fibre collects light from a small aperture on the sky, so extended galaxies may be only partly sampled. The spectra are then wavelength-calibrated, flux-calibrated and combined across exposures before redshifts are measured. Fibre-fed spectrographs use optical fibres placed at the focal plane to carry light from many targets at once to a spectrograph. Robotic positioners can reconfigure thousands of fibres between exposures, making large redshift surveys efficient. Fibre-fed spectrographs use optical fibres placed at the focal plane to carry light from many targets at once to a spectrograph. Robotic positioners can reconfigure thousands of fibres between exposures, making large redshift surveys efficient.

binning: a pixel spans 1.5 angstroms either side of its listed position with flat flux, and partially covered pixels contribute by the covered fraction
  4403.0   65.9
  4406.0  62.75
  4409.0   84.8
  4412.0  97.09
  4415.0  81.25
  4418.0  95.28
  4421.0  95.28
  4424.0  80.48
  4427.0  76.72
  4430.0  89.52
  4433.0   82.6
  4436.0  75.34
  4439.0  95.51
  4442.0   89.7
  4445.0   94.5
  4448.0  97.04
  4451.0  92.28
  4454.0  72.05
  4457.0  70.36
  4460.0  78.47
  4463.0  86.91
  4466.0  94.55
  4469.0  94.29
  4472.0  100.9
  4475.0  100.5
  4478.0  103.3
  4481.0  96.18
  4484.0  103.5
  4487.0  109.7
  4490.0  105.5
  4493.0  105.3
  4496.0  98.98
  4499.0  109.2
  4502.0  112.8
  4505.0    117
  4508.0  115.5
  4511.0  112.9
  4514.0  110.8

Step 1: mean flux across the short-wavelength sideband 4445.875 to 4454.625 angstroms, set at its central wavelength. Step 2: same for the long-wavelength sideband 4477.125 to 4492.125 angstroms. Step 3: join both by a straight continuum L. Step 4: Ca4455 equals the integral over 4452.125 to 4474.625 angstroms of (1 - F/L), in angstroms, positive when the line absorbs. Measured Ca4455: 2.1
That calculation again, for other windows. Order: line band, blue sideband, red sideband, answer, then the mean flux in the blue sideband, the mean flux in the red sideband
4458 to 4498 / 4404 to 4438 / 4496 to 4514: 1.9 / 83.6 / 112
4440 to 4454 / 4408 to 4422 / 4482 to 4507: 0.9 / 90.8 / 108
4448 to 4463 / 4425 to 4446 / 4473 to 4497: 1.9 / 85.9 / 103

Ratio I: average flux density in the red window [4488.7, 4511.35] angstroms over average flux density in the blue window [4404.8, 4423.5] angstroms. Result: 1.27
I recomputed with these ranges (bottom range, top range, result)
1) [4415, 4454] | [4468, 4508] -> 1.20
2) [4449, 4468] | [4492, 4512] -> 1.33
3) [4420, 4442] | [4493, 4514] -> 1.30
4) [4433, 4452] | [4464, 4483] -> 1.09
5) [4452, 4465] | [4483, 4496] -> 1.35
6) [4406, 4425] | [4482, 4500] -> 1.20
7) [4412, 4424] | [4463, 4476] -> 1.07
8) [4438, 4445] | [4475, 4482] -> 1.08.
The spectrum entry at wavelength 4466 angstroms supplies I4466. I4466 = 94.55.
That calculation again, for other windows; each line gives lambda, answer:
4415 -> 81.25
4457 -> 70.36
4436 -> 75.34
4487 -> 109.7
